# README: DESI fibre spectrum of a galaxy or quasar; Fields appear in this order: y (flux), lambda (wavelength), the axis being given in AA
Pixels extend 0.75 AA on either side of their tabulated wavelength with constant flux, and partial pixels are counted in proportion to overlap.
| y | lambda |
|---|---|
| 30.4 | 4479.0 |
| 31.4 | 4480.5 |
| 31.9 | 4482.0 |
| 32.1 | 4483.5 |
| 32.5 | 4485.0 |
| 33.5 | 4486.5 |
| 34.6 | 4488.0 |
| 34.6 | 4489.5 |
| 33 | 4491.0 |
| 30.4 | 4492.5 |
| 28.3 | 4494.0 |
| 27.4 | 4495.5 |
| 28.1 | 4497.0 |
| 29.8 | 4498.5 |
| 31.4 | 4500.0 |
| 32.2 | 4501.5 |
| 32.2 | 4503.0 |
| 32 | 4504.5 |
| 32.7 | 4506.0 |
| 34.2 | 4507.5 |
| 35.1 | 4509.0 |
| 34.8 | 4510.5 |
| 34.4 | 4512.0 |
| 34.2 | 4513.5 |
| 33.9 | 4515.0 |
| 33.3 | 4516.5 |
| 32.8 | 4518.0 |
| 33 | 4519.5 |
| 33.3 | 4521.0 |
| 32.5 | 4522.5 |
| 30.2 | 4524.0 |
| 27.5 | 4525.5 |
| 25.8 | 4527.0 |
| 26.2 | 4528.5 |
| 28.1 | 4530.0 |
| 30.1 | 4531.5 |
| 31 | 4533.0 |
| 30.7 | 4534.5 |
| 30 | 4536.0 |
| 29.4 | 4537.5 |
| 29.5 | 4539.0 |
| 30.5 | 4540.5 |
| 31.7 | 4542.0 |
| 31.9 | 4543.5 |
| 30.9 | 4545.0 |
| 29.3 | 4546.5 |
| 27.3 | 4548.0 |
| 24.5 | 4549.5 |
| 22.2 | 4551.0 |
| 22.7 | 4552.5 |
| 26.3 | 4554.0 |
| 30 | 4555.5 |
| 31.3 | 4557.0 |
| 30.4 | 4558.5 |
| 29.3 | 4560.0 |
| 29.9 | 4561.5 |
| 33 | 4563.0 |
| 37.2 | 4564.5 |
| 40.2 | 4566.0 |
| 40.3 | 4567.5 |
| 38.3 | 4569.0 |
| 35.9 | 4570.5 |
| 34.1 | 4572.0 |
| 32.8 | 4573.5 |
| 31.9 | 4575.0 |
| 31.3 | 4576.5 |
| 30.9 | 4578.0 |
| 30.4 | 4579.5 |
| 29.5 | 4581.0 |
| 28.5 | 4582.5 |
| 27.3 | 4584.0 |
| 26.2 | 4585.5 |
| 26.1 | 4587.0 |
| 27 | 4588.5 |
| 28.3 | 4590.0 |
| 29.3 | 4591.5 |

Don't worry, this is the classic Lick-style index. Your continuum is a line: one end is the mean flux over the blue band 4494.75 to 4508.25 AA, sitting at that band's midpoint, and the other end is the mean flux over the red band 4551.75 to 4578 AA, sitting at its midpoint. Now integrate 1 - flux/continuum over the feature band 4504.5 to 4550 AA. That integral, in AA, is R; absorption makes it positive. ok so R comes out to 1.0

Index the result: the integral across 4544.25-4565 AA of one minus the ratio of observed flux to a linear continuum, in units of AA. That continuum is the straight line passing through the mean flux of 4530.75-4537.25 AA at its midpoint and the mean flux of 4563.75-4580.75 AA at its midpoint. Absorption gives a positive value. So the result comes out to 2.5 AA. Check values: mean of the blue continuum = 30.4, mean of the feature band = 28.8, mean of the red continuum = 34.7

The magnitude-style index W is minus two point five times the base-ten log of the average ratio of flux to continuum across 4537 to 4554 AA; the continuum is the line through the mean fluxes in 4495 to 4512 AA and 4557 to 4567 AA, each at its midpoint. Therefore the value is 0.17 mag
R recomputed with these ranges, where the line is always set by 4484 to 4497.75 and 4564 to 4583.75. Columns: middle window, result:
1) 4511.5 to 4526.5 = -0.1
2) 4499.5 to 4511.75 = -0.5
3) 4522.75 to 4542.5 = 2.0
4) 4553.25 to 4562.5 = 1.0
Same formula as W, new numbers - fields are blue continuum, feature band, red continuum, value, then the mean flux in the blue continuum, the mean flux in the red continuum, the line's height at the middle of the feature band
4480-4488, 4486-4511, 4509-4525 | 0.03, 32.5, 33.2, 32.8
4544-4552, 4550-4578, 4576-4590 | -0.16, 26.9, 28.5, 27.6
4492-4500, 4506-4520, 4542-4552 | -0.18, 29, 27.9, 28.6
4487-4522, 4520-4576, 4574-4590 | -0.01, 32.4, 28.9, 30.5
